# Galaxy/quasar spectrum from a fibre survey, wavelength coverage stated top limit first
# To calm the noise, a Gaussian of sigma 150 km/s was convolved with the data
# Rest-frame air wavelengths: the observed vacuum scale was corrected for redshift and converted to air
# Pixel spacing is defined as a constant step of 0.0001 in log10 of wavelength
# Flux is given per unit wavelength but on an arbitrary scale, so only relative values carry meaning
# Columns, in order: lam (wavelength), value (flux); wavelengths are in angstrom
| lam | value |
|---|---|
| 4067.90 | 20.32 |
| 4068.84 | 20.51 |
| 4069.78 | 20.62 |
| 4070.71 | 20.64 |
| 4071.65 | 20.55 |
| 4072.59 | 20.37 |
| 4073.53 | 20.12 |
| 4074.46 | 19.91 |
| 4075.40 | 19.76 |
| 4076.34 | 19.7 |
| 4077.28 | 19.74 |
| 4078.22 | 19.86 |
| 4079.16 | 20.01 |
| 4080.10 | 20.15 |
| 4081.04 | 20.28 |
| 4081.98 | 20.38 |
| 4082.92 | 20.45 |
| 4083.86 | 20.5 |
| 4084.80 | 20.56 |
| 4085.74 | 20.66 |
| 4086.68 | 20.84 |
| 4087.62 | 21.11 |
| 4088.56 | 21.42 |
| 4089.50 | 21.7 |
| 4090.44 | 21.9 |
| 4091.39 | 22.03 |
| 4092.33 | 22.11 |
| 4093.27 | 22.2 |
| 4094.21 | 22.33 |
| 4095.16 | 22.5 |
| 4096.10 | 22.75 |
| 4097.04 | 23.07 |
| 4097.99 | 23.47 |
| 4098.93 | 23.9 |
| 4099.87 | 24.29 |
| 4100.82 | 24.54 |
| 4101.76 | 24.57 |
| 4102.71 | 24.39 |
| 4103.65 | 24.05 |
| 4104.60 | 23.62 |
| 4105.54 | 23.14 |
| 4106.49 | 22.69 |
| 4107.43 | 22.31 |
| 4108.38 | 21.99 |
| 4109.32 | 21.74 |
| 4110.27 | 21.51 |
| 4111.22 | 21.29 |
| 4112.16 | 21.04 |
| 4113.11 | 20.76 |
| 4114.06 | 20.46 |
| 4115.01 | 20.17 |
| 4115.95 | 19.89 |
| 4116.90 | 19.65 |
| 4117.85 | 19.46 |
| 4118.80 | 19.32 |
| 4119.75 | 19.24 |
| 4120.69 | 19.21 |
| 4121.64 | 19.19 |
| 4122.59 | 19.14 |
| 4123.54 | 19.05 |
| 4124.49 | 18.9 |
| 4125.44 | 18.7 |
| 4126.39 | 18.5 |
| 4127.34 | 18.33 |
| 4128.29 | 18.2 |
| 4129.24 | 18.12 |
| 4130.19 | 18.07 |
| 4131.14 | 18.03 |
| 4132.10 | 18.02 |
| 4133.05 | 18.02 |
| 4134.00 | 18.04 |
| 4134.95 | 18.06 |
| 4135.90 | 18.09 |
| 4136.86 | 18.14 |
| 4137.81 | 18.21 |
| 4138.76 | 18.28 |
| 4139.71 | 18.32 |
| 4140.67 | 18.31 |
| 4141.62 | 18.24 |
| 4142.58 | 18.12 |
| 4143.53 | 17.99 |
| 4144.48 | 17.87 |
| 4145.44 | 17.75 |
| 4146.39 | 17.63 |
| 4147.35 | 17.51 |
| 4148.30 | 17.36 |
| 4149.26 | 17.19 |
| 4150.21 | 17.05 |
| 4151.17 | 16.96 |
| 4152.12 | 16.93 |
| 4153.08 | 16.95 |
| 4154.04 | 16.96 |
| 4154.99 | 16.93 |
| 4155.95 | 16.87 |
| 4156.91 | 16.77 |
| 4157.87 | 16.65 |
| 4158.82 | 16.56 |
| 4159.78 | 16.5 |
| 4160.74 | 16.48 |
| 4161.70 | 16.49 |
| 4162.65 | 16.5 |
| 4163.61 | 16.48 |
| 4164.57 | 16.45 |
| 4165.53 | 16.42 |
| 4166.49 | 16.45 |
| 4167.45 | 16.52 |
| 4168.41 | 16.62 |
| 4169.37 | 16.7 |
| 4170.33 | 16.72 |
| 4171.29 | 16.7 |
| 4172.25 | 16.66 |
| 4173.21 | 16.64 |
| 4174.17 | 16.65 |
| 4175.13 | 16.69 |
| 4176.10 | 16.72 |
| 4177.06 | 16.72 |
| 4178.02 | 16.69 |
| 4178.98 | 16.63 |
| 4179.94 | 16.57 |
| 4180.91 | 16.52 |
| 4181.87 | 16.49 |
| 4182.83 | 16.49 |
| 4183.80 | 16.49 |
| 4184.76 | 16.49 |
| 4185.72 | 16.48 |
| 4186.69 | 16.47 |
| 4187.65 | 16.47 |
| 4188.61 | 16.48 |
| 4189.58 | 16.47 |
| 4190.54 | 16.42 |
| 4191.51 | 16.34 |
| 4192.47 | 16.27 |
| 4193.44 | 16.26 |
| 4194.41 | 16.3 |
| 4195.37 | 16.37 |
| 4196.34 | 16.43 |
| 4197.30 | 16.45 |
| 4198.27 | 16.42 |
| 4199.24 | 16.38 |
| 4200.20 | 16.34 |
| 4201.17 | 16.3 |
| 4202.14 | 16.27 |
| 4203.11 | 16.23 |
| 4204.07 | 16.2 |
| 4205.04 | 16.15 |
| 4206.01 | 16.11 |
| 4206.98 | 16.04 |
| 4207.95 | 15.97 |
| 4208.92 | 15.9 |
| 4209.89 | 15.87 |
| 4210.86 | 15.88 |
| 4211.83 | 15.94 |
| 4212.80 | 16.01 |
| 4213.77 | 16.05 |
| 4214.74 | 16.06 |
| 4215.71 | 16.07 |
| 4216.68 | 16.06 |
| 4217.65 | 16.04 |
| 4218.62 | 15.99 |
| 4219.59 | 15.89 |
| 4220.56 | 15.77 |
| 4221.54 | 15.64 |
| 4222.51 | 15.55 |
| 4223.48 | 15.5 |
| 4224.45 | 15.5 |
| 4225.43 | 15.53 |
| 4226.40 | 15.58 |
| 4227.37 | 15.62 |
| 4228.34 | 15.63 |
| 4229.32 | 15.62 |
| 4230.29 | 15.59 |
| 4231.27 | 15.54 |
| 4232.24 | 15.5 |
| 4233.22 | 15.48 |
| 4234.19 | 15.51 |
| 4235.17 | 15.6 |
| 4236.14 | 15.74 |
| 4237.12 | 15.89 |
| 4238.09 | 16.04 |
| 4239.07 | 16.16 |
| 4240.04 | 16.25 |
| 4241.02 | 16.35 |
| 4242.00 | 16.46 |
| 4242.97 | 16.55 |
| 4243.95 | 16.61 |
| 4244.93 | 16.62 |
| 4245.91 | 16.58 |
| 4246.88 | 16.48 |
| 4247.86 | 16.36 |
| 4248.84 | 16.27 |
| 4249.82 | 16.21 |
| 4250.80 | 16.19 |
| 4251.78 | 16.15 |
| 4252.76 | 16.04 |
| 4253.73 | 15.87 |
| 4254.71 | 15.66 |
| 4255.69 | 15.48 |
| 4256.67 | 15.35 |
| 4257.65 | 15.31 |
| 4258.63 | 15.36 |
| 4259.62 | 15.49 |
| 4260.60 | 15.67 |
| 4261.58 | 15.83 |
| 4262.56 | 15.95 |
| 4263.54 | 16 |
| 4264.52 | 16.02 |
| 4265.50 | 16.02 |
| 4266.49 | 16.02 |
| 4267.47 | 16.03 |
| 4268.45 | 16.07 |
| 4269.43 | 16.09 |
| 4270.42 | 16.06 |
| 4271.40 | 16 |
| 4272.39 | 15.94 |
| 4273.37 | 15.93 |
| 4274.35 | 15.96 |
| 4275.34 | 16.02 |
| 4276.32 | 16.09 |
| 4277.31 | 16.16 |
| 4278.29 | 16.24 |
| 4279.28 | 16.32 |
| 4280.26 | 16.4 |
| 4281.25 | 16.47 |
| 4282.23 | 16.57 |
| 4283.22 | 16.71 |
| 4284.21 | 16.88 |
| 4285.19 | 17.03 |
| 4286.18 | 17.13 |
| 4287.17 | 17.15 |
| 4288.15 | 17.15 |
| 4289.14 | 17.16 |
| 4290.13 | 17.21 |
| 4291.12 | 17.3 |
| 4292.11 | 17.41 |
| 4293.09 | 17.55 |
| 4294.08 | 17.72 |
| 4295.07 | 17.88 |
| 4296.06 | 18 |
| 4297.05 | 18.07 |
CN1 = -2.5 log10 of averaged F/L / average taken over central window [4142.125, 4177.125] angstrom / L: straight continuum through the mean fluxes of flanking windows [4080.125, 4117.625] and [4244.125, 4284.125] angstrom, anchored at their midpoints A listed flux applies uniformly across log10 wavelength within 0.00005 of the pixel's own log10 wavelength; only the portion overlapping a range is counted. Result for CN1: 0.17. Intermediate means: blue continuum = 21.9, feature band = 16.9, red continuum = 16.1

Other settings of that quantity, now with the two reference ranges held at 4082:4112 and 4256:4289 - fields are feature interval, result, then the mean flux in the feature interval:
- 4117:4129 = 0.134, 18.9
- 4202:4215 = 0.150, 16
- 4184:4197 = 0.162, 16.4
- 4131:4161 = 0.177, 17.5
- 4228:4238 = 0.127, 15.6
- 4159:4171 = 0.204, 16.5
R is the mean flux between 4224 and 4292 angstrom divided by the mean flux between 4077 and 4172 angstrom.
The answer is 0.8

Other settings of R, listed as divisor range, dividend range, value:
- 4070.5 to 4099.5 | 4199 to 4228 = 0.75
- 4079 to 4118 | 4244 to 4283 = 0.73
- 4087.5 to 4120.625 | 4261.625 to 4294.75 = 0.75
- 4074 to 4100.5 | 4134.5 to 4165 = 0.81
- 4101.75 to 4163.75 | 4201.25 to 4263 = 0.84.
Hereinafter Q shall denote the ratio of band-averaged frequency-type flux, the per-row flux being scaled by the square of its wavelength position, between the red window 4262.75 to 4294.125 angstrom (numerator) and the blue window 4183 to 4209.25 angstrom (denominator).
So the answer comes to 1.05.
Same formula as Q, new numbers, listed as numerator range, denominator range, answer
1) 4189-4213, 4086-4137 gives 0.81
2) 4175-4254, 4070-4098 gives 0.82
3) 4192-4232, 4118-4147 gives 0.90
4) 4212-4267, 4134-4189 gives 0.97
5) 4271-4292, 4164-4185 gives 1.05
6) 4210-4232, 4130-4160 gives 0.93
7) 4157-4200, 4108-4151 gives 0.90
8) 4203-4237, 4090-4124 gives 0.77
